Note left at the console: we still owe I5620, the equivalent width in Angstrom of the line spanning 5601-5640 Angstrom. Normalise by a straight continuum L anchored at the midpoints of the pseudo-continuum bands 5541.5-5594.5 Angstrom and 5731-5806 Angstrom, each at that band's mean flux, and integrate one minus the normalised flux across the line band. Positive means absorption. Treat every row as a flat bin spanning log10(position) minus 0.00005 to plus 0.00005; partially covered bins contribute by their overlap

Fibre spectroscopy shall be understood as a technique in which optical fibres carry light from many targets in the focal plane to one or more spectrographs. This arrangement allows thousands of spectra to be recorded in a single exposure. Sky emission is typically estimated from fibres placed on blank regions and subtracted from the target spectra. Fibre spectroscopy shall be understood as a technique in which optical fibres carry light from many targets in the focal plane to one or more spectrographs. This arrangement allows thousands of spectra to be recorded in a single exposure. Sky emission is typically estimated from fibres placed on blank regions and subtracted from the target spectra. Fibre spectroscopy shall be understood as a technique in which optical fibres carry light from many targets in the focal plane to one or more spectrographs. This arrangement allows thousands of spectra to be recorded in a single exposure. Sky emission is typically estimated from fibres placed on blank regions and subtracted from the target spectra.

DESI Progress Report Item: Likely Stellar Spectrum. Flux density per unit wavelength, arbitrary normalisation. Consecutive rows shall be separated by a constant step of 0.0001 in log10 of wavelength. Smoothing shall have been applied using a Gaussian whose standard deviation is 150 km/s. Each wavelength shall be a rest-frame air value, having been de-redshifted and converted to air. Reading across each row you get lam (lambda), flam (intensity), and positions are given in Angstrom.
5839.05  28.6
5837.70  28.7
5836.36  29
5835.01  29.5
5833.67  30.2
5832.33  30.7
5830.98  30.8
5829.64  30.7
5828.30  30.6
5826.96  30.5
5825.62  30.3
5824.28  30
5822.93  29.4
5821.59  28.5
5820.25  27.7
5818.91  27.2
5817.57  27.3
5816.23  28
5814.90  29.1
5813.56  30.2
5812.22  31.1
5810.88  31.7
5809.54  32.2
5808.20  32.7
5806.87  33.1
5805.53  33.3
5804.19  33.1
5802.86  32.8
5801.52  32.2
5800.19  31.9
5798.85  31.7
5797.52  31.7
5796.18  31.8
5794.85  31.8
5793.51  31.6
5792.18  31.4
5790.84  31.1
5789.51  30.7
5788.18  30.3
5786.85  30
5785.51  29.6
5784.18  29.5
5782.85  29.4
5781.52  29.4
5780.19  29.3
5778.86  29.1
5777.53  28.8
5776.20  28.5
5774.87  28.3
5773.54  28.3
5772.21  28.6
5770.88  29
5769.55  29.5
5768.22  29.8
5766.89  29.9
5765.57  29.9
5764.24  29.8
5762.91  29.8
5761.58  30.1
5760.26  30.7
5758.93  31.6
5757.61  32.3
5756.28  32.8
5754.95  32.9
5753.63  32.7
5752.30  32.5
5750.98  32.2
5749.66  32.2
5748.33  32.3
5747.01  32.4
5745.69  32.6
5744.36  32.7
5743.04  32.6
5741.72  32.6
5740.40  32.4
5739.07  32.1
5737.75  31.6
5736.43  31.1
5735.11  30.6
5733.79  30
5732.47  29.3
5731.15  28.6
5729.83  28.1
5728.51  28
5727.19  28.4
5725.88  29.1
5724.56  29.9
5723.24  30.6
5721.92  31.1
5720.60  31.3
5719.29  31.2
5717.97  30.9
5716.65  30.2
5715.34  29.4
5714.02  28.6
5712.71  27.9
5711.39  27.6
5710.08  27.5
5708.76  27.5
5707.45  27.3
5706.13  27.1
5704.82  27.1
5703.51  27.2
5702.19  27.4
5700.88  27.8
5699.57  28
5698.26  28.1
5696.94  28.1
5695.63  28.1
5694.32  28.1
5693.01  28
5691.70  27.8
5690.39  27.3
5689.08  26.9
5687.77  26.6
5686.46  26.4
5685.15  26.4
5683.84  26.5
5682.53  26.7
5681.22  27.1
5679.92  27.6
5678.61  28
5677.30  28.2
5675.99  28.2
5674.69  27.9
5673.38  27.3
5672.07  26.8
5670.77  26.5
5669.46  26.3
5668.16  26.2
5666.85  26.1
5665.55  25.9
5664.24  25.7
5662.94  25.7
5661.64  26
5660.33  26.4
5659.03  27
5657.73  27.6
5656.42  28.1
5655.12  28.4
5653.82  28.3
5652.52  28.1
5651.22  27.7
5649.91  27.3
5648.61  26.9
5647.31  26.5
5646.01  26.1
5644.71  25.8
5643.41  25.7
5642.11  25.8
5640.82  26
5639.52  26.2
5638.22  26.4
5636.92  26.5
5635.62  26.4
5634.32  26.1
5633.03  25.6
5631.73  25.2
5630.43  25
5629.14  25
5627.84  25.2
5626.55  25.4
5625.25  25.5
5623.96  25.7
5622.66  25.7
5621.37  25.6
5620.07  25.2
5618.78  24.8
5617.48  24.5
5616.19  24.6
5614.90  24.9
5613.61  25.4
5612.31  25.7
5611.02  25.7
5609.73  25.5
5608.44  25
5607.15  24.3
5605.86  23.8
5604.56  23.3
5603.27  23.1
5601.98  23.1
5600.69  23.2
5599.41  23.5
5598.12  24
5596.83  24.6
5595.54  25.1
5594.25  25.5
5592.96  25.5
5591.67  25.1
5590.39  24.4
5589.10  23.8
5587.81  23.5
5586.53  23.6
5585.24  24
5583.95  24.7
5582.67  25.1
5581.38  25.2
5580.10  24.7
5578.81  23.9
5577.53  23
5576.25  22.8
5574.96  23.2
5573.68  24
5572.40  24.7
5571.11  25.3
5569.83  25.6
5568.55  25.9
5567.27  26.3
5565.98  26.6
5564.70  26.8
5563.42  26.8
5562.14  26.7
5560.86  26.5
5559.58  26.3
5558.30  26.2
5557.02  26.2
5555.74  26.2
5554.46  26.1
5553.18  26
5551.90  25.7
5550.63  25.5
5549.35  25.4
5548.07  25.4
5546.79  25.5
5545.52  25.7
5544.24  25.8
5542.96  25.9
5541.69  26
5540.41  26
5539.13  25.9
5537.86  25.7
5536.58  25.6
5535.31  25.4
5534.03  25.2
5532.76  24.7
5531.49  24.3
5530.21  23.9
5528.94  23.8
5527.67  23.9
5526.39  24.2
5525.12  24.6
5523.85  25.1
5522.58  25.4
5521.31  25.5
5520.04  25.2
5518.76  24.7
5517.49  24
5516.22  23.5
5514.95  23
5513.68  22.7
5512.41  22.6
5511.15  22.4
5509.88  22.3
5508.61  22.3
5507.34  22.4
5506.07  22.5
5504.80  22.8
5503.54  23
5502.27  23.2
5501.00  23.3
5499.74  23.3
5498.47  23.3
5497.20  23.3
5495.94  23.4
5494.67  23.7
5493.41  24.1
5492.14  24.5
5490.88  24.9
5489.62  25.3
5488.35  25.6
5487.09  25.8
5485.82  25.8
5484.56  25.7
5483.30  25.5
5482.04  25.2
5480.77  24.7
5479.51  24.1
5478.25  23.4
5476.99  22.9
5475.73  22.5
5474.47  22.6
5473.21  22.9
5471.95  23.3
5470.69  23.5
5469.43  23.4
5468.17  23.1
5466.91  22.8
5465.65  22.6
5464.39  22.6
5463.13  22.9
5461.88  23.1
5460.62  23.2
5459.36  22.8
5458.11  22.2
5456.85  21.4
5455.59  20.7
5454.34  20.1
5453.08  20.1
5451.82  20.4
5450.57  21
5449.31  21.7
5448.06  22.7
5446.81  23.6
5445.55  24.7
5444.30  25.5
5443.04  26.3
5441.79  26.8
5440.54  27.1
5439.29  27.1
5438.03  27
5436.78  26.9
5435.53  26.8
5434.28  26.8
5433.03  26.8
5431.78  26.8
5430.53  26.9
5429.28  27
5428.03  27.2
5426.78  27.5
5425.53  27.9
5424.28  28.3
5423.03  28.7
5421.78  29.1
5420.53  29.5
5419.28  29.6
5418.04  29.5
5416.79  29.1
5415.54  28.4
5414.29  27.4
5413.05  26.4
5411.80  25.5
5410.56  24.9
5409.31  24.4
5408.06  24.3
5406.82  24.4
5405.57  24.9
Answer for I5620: 2.36 Angstrom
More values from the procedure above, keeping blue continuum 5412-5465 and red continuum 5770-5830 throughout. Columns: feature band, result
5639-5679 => 2.2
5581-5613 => 3.7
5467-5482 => 1.5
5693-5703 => 0.3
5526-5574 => 2.4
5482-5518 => 3.5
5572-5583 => 1.3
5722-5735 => 0.0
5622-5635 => 1.2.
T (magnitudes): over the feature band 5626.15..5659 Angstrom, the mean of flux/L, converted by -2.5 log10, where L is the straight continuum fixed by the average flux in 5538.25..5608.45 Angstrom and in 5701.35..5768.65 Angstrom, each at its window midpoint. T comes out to 0.03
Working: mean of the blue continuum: 25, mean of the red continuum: 30.3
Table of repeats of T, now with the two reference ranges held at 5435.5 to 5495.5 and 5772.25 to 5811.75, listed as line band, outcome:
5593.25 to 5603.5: 0.110 mag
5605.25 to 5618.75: 0.085 mag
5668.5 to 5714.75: 0.049 mag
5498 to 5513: 0.086 mag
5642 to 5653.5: 0.040 mag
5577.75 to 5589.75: 0.092 mag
